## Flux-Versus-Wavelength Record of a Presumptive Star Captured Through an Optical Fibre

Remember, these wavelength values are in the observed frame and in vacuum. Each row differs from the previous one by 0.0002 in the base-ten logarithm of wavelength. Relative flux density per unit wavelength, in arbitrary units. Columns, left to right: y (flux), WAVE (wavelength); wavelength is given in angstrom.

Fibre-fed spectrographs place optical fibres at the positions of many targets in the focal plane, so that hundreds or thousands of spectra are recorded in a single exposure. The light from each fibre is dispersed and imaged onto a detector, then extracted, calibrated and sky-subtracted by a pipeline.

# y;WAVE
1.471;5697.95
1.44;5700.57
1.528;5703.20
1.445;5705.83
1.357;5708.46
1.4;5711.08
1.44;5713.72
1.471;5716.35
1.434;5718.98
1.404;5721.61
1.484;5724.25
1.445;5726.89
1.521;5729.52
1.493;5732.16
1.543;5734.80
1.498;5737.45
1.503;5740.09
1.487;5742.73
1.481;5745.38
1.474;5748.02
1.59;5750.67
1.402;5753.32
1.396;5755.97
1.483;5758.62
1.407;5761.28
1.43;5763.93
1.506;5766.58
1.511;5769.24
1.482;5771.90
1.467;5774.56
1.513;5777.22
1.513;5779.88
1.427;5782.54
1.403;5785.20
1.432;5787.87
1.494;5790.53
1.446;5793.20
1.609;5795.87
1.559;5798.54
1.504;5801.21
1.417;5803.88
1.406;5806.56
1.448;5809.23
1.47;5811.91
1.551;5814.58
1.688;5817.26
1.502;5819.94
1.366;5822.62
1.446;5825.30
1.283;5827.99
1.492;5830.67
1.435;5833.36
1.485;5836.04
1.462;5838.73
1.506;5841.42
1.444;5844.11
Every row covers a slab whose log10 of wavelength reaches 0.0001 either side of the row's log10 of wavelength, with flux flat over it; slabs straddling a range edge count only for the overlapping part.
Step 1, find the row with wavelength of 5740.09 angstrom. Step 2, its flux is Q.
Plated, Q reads 1.503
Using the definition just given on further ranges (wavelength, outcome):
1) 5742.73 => 1.487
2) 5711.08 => 1.4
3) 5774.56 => 1.467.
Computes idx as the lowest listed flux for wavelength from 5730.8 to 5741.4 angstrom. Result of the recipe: 1.493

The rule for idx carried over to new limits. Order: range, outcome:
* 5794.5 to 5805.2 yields 1.417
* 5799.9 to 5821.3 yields 1.406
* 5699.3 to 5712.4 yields 1.357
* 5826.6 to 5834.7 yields 1.283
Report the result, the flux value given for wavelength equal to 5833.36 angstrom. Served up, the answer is 1.435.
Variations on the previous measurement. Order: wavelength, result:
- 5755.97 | 1.396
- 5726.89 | 1.445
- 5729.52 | 1.521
